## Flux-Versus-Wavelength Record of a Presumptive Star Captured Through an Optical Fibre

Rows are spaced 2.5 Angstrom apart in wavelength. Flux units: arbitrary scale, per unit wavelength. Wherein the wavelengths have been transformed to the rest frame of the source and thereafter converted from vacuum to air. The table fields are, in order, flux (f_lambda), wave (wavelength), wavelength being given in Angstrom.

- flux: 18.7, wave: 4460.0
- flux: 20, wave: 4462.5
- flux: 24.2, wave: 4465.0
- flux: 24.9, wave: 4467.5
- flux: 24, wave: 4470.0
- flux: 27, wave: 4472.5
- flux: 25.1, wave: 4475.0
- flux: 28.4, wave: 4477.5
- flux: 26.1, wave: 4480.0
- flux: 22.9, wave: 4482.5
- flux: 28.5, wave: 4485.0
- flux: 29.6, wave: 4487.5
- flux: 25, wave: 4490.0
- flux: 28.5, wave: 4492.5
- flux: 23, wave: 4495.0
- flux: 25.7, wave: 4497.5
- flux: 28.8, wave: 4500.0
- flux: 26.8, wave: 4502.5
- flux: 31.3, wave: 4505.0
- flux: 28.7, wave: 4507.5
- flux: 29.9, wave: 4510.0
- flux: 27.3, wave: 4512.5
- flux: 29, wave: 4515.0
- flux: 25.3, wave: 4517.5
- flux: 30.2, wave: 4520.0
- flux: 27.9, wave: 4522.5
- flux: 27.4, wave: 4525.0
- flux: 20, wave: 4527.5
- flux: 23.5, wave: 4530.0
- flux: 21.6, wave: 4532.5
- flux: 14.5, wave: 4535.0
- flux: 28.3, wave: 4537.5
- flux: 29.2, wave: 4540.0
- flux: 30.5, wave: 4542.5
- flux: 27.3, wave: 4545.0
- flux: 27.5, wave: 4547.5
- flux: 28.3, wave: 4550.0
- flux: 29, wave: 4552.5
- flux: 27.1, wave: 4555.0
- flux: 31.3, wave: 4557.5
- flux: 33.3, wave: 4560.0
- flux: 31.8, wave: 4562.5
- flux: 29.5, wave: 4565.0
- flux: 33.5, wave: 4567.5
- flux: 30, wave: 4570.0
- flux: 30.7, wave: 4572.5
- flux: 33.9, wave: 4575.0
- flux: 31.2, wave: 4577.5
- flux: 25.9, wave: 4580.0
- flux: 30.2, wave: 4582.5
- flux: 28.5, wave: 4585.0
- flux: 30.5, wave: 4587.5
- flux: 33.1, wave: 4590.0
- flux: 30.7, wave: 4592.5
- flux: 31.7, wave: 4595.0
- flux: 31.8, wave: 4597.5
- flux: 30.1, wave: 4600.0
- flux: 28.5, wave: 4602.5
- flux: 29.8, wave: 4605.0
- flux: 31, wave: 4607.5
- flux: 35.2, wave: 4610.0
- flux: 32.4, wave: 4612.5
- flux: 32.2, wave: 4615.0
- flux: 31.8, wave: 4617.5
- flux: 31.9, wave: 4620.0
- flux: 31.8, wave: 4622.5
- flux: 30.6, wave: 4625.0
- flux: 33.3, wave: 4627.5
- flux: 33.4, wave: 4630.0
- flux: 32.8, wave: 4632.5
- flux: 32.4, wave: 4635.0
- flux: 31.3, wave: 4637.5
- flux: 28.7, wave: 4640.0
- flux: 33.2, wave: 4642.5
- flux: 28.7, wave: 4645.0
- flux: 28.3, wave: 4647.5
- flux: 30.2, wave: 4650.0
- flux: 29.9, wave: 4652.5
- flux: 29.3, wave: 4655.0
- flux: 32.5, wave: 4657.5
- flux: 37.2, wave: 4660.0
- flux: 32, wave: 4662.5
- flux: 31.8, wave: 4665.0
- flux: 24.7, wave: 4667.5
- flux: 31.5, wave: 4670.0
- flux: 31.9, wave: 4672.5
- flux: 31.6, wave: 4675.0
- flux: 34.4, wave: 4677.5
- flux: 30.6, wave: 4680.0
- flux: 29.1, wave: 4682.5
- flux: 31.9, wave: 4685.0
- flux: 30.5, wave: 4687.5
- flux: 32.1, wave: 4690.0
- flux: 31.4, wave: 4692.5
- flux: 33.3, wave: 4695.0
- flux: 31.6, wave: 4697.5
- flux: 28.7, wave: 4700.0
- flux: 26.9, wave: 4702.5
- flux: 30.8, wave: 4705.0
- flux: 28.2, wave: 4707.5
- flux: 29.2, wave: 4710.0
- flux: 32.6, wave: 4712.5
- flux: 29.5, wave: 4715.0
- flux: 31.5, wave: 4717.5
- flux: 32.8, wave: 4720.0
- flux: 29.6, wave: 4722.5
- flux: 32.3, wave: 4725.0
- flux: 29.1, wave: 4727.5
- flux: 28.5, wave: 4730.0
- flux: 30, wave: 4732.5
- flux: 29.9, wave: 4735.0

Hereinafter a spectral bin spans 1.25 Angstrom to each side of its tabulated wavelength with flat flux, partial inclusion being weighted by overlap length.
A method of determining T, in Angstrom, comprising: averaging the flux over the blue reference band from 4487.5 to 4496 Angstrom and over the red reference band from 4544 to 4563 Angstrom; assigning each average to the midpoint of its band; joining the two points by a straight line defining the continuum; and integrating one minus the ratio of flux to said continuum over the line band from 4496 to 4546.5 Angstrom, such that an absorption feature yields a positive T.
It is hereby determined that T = 1.85 Angstrom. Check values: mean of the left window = 26.2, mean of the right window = 29.4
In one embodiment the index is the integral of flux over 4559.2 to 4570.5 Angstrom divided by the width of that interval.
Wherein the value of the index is 31.7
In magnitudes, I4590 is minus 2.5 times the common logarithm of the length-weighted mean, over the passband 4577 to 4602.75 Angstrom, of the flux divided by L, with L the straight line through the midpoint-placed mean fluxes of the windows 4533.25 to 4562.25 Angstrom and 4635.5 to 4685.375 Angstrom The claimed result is -0.04 mag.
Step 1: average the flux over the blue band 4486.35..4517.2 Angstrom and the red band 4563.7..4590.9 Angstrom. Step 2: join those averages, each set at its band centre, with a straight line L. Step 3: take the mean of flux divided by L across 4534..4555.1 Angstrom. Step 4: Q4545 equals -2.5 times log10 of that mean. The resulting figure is 0.092 mag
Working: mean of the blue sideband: 27.7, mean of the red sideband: 30.6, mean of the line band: 27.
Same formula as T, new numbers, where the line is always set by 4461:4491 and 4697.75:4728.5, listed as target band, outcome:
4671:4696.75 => -1.83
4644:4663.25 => -1.36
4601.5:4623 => -2.68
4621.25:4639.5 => -2.29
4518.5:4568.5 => -1.40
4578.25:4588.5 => -0.48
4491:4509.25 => -1.17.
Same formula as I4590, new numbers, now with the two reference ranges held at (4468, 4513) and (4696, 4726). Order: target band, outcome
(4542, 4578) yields -0.084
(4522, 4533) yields 0.150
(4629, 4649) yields -0.066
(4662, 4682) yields -0.044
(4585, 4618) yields -0.096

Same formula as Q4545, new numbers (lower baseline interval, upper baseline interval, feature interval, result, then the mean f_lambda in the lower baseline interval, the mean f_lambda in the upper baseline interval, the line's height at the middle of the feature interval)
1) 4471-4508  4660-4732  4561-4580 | -0.099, 27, 30.8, 28.5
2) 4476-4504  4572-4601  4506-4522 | -0.029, 26.7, 30.7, 27.7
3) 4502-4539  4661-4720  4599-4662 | -0.084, 26.1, 30.8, 29.1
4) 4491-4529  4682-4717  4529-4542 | 0.164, 27.3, 30.5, 27.7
